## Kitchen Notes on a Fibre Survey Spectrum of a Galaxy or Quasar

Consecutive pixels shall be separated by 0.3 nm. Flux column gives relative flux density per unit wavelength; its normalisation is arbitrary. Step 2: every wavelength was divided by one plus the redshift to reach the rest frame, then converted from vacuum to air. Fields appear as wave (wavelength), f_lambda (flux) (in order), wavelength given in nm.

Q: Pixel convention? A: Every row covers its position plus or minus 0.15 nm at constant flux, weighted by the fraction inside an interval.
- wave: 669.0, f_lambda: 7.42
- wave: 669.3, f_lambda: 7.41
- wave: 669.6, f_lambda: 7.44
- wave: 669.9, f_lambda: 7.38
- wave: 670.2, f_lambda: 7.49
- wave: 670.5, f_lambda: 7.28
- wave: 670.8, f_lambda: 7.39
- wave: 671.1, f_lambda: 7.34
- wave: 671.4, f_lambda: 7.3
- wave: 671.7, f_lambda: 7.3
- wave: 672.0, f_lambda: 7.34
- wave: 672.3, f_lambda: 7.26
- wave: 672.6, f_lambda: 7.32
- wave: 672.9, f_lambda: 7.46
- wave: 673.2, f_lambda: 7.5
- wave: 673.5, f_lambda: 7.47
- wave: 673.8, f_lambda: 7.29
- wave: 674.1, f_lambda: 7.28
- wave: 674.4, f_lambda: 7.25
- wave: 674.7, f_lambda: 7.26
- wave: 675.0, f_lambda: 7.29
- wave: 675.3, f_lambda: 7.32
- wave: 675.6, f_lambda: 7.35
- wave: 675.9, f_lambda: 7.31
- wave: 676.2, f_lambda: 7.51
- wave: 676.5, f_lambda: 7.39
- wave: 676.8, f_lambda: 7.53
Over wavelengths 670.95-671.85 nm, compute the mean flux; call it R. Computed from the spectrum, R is 7.31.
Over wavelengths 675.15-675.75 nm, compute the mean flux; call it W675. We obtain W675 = 7.33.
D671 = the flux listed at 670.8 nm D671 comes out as 7.39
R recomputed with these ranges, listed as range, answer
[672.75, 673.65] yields 7.48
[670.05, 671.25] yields 7.38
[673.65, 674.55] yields 7.27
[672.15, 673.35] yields 7.38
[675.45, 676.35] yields 7.39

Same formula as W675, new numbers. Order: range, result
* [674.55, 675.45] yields 7.29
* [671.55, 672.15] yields 7.32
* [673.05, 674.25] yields 7.39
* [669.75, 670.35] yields 7.43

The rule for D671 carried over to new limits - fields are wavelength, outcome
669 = 7.42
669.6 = 7.44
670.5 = 7.28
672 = 7.34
